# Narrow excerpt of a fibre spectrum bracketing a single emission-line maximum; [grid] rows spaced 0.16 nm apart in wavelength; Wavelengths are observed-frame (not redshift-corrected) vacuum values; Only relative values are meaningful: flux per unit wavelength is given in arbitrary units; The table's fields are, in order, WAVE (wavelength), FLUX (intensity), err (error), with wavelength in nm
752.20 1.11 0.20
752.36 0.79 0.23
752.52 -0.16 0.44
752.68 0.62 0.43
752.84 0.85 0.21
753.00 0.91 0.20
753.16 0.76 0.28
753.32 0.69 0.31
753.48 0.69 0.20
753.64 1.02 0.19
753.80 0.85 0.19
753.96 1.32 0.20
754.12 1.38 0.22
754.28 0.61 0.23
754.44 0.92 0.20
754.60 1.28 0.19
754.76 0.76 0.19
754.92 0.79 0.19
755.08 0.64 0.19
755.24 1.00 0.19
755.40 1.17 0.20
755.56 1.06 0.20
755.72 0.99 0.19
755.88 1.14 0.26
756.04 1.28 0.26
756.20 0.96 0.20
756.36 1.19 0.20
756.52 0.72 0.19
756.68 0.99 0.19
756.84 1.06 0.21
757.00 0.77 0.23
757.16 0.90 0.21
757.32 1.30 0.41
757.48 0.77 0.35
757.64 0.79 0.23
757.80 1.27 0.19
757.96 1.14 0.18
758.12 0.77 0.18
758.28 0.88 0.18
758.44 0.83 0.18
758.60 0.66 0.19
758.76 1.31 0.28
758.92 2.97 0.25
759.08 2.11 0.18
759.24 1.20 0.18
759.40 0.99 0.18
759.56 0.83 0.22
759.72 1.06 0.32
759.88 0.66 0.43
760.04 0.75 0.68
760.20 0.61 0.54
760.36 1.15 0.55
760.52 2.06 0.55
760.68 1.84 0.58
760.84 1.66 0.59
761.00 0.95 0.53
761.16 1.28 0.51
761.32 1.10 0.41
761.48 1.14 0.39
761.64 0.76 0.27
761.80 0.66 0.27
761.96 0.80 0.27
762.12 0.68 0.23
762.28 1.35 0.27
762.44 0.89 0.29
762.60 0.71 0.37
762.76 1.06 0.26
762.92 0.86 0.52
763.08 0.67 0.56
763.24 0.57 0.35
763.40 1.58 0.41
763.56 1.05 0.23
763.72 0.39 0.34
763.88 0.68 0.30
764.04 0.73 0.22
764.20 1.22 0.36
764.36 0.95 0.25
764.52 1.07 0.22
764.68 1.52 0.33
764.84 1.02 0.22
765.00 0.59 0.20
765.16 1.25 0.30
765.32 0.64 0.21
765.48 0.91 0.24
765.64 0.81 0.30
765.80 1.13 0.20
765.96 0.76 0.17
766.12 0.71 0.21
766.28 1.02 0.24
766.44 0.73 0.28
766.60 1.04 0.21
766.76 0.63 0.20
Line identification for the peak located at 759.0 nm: [S II] 6716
